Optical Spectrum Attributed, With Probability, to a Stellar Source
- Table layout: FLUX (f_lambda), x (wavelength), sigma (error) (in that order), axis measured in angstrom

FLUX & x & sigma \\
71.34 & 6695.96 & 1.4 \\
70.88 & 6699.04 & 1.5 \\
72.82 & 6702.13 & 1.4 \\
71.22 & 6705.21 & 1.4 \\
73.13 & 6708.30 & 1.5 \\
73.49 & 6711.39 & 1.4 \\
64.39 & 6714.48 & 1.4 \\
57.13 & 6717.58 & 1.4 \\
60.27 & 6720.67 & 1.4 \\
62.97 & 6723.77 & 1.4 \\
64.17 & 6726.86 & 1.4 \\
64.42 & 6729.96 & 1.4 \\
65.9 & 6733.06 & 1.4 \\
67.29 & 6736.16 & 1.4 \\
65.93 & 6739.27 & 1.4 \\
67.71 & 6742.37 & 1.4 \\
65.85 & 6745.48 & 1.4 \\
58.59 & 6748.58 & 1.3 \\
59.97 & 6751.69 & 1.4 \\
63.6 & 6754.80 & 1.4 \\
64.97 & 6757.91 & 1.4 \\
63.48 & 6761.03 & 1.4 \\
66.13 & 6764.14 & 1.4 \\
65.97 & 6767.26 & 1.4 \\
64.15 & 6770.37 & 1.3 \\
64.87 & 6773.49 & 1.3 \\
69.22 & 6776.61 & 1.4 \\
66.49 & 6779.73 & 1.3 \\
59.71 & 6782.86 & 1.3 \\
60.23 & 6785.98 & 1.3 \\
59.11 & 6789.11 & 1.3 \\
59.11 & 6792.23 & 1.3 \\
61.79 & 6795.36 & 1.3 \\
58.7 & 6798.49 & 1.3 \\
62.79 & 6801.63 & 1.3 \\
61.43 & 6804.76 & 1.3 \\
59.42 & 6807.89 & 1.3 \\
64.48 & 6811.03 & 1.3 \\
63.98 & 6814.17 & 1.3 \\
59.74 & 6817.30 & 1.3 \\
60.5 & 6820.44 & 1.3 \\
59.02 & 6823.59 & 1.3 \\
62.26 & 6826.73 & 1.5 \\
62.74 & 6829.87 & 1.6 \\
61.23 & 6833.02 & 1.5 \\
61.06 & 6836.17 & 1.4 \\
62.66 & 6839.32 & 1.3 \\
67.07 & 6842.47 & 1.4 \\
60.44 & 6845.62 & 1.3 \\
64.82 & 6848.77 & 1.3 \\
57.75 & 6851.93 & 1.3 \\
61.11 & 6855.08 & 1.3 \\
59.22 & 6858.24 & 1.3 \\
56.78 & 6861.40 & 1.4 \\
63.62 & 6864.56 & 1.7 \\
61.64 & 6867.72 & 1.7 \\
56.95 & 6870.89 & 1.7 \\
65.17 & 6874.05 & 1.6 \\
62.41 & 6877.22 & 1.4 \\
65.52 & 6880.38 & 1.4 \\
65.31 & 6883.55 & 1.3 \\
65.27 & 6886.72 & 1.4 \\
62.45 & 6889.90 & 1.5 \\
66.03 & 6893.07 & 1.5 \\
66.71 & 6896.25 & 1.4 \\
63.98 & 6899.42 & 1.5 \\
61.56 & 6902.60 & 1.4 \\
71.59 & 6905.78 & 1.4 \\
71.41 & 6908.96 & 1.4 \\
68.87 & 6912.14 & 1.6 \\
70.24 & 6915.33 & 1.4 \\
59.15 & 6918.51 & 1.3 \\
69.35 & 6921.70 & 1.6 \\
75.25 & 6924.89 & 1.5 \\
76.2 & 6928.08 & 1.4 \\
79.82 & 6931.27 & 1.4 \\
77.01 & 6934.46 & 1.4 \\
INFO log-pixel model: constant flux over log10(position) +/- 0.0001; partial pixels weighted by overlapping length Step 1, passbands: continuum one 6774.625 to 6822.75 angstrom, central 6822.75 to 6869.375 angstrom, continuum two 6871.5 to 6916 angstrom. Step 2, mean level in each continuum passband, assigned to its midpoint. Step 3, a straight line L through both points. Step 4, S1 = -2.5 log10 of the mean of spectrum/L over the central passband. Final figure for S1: 0.04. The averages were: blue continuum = 61.8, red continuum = 65.9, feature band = 61.5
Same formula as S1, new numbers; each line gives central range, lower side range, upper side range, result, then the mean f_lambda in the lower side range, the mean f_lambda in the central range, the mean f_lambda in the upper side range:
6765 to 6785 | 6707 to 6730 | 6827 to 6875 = -0.03 mag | 64.9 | 65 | 61.5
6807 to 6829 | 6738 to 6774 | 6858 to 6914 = 0.05 mag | 64.2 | 61.5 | 64.3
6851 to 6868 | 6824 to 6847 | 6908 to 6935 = 0.09 mag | 62.3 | 60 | 71.7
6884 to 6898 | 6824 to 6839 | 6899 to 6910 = 0.02 mag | 61.7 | 65.1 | 67.2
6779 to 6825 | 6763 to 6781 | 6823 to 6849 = 0.06 mag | 66.1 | 61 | 62.4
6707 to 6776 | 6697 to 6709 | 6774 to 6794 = 0.04 mag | 71.9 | 64.8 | 62.4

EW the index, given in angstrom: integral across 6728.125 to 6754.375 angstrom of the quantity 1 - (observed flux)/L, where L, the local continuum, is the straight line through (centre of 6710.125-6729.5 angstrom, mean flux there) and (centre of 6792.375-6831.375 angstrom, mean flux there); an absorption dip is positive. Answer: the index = -0.5 angstrom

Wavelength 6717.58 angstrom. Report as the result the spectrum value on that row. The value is 57.13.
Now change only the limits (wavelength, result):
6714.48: 64.39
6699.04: 70.88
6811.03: 64.48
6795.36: 61.79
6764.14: 66.13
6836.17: 61.06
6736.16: 67.29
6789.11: 59.11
